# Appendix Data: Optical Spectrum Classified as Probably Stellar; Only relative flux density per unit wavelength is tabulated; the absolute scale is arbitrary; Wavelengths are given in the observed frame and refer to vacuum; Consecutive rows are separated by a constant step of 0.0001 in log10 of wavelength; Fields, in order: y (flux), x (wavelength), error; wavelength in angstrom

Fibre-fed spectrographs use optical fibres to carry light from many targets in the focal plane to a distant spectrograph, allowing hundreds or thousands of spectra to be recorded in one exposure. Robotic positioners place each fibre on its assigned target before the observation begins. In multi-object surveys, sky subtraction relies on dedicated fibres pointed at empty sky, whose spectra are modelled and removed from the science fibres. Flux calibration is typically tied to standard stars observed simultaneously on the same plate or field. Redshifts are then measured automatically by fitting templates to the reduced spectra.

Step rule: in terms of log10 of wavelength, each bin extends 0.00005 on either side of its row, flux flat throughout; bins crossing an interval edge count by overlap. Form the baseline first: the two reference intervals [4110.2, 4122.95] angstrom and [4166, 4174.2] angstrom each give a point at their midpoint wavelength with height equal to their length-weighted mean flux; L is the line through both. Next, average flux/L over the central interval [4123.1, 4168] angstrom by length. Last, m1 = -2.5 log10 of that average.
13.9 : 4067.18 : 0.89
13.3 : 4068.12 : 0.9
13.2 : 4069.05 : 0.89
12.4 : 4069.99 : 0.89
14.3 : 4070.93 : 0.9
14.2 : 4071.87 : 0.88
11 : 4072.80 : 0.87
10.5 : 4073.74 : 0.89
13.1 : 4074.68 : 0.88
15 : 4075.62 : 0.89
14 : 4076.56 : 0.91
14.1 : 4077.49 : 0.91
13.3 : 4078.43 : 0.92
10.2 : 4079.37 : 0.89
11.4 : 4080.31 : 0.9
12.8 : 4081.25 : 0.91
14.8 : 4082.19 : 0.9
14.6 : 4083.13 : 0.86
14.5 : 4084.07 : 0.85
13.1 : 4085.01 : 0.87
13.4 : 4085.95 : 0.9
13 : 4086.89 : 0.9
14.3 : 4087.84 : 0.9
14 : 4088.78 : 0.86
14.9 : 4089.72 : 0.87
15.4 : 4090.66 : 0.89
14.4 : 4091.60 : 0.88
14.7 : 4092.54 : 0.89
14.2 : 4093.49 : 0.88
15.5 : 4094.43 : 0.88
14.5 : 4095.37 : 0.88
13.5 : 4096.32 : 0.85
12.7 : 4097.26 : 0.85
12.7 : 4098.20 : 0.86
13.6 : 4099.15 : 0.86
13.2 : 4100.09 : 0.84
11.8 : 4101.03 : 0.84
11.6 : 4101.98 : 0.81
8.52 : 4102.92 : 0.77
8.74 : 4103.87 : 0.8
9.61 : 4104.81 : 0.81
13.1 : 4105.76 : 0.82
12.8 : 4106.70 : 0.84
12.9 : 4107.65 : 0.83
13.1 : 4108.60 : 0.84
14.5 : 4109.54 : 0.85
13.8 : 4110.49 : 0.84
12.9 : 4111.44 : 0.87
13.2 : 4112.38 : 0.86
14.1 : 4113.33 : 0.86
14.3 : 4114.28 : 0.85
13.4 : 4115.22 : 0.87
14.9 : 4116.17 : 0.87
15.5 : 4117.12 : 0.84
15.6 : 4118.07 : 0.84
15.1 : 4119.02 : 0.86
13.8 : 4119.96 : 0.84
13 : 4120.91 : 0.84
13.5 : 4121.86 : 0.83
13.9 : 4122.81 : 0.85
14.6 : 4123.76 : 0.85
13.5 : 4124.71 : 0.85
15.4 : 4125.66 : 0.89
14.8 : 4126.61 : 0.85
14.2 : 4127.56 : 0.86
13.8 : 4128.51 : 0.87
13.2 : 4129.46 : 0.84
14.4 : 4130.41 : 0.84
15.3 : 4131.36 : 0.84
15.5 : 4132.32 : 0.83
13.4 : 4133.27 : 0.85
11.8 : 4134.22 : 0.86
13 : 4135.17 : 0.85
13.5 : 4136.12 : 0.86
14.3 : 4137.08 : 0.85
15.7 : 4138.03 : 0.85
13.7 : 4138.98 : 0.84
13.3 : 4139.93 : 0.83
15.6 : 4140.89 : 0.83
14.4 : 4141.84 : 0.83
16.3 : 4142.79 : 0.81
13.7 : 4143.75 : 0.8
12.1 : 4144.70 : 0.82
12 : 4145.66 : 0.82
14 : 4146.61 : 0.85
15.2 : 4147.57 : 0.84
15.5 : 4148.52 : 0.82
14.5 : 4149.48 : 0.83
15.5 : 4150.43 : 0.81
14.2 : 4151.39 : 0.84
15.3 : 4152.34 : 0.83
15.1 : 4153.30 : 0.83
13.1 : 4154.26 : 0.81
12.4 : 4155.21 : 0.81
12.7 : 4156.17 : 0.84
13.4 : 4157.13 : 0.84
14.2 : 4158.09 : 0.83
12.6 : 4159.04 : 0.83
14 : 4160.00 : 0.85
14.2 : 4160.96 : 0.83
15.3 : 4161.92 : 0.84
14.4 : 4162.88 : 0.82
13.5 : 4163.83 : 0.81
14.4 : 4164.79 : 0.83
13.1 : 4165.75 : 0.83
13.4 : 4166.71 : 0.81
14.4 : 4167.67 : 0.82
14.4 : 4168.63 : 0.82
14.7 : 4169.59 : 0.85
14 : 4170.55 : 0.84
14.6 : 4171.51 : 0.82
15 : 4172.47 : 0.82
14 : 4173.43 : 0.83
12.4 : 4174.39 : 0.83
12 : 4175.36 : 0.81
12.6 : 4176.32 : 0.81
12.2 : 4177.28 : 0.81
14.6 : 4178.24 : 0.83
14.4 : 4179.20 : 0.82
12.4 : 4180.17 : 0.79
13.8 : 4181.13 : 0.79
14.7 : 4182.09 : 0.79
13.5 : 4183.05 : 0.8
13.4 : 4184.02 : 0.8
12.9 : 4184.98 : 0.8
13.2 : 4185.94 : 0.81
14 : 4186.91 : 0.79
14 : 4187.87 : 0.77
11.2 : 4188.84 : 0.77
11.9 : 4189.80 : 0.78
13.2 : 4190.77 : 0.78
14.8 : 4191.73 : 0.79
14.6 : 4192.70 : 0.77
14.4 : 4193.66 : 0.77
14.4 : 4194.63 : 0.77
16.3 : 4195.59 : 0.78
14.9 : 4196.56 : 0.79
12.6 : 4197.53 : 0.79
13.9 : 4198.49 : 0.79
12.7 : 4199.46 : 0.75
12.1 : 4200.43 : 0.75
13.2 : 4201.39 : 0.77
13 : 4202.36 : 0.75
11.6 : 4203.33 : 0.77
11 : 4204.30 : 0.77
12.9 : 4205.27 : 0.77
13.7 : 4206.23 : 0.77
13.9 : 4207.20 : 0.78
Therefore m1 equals 0.01 mag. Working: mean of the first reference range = 14.1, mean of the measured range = 14.1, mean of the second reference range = 14.2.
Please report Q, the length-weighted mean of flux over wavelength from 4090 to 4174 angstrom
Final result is 13.8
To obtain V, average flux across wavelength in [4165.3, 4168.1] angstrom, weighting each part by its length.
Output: 13.6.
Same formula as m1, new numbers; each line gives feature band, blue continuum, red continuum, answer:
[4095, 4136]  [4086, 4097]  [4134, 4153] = 0.068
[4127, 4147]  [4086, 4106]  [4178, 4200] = -0.050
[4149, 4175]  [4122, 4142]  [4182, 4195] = -0.015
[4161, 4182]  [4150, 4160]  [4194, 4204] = -0.010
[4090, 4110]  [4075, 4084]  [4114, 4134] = 0.072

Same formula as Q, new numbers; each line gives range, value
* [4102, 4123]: 13.2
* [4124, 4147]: 14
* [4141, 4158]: 14.1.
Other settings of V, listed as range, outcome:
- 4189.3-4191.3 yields 12.6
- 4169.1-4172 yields 14.4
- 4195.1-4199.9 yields 14.1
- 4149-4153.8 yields 14.9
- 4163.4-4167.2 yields 13.6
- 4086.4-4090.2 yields 14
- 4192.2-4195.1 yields 14.5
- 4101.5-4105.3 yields 9.62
